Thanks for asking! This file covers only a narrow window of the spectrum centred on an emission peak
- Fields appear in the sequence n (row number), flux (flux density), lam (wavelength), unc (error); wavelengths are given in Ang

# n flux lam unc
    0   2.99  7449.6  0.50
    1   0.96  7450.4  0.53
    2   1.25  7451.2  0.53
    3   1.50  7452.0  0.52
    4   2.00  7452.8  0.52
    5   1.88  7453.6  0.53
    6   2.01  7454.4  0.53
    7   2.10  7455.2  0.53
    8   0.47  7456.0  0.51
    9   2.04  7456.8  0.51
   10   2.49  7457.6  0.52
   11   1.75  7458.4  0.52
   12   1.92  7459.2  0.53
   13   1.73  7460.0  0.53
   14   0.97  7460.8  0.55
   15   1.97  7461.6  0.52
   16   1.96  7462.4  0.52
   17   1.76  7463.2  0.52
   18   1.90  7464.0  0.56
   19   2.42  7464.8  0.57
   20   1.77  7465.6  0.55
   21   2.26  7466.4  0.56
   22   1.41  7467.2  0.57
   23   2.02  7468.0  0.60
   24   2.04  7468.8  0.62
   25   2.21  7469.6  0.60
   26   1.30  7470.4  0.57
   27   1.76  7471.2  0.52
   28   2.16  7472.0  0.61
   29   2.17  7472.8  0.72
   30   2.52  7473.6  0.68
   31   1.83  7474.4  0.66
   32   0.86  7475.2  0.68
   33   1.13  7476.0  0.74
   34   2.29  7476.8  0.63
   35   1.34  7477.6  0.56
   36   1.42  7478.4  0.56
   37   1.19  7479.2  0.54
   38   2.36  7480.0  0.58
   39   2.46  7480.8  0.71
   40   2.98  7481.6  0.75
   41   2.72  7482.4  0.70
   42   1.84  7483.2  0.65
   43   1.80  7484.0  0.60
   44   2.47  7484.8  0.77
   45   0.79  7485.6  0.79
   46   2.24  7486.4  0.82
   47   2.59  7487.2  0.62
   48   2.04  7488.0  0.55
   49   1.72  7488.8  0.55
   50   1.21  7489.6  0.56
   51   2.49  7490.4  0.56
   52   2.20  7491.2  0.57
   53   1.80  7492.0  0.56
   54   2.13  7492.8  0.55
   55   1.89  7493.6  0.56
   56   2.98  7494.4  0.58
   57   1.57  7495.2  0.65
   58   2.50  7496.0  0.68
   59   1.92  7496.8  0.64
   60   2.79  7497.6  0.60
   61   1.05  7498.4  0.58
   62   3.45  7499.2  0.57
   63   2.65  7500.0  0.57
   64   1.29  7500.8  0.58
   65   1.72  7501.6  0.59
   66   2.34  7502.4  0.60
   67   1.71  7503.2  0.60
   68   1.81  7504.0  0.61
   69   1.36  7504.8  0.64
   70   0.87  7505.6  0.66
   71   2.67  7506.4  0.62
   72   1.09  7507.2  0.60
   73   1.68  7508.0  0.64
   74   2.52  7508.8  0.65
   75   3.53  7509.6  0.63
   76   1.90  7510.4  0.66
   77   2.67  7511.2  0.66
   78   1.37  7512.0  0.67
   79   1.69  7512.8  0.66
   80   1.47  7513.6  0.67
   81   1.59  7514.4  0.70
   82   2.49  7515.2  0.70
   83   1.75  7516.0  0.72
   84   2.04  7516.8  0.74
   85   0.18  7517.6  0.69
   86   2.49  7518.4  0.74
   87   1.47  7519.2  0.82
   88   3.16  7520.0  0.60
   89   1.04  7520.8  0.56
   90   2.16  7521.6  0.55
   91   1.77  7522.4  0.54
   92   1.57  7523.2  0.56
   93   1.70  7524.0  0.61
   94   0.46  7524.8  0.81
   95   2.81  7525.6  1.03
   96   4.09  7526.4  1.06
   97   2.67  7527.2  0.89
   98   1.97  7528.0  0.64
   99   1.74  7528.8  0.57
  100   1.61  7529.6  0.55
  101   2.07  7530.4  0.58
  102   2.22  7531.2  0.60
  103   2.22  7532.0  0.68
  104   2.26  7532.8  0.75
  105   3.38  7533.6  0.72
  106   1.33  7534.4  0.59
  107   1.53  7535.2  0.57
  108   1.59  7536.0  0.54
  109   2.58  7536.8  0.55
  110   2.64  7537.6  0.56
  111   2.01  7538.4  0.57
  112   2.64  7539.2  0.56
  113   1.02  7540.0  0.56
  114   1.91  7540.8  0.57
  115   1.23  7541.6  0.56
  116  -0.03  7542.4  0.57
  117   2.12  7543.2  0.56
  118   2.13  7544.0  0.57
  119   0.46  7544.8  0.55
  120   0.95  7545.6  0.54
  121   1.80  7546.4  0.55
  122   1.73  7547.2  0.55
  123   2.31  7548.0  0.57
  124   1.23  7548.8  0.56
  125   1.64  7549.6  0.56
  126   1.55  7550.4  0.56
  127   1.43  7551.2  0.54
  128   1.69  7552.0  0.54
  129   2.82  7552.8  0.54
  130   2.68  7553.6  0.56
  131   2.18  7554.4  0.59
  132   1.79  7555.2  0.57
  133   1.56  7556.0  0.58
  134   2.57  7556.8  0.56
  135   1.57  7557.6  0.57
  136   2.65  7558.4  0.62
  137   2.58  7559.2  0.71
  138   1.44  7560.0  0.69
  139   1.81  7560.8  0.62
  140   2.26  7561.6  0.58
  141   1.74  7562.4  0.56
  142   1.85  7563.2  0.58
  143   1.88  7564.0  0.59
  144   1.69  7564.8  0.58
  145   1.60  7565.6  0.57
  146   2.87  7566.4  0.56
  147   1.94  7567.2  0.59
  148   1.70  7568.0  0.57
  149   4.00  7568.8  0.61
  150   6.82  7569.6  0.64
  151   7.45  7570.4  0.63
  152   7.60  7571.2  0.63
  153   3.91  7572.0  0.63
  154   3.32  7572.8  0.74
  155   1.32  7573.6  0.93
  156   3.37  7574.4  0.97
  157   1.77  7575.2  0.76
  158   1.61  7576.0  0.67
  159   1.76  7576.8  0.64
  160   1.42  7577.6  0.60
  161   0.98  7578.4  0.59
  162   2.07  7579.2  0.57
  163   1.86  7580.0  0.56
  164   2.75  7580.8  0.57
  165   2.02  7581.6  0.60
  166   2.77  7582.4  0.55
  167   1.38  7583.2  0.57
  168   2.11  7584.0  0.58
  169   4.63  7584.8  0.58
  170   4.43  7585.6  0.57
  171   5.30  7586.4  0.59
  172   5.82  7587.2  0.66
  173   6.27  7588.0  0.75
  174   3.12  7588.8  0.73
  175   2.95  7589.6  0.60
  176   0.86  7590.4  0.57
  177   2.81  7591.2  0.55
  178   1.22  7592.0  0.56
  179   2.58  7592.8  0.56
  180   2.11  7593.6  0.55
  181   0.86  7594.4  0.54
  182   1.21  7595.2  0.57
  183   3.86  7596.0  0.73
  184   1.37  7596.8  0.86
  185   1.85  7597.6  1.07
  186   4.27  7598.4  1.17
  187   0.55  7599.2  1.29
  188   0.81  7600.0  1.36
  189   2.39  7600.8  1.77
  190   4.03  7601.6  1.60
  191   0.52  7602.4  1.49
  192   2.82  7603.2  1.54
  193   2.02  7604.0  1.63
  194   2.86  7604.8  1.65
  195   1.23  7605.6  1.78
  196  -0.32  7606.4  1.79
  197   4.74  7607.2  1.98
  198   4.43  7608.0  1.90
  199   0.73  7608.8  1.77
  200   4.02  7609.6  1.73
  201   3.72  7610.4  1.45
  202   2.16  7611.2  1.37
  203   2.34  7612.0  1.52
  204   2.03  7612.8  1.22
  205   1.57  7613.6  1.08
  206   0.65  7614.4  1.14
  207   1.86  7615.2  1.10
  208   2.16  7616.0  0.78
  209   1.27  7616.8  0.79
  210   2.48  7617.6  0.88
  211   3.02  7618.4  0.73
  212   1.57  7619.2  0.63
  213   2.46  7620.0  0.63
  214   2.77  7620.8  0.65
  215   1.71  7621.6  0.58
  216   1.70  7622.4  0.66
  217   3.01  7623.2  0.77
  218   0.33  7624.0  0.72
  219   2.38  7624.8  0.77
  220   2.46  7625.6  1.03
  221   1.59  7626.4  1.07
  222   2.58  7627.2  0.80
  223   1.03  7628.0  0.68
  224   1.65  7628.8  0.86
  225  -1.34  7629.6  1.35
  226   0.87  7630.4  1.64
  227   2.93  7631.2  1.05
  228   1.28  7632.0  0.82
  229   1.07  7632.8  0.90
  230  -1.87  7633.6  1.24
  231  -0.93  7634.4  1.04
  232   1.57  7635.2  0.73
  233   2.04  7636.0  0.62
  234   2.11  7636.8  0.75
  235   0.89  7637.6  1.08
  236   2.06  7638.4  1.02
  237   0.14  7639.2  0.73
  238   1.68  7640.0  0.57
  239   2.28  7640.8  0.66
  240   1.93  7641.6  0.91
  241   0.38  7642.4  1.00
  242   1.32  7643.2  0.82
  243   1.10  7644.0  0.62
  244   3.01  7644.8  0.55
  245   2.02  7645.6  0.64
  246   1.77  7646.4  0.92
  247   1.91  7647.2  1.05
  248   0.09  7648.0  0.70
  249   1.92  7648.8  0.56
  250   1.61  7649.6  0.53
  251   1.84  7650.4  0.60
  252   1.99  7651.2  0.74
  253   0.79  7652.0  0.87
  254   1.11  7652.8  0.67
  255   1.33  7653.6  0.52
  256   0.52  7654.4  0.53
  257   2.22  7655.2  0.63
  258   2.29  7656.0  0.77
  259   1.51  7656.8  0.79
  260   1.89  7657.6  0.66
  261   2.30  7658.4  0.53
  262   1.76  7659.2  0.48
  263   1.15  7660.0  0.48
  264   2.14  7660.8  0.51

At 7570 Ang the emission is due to [S II]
